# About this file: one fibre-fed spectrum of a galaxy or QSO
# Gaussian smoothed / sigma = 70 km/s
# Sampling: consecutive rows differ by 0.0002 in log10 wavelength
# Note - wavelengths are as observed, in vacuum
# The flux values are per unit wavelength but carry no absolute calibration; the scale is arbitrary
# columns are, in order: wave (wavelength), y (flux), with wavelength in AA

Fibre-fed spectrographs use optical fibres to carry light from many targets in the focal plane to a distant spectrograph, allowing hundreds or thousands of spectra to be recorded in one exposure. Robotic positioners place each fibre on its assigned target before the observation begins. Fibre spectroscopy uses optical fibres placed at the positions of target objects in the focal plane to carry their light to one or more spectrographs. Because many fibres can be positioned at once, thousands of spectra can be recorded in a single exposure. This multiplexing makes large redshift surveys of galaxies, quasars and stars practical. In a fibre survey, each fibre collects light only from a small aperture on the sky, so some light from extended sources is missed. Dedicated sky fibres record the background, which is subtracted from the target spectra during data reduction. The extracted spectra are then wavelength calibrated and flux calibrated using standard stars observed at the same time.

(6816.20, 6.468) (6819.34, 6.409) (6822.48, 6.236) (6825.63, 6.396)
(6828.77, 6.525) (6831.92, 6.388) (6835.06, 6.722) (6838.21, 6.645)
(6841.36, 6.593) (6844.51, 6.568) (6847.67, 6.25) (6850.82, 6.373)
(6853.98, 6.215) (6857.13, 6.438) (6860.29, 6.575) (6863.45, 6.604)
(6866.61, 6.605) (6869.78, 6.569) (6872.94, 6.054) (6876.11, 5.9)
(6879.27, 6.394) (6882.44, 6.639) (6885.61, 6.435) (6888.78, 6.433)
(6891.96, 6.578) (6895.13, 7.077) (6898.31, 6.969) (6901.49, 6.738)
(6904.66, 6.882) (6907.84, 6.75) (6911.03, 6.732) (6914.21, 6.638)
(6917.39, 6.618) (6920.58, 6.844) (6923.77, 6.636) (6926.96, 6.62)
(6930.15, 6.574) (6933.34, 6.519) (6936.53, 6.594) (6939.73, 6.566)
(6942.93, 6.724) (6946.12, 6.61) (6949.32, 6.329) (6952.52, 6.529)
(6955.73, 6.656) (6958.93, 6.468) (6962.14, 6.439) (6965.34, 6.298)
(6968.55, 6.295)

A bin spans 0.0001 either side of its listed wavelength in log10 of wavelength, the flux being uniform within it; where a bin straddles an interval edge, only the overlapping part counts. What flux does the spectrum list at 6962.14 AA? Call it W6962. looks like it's 6.439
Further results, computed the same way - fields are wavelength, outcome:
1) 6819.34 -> 6.409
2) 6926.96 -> 6.62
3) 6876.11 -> 5.9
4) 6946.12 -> 6.61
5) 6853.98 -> 6.215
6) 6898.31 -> 6.969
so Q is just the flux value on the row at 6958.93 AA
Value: 6.468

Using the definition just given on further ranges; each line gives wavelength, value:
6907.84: 6.75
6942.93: 6.724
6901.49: 6.738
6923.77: 6.636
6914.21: 6.638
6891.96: 6.578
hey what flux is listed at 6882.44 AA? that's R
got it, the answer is 6.639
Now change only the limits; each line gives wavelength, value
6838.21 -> 6.645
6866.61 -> 6.605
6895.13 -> 7.077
